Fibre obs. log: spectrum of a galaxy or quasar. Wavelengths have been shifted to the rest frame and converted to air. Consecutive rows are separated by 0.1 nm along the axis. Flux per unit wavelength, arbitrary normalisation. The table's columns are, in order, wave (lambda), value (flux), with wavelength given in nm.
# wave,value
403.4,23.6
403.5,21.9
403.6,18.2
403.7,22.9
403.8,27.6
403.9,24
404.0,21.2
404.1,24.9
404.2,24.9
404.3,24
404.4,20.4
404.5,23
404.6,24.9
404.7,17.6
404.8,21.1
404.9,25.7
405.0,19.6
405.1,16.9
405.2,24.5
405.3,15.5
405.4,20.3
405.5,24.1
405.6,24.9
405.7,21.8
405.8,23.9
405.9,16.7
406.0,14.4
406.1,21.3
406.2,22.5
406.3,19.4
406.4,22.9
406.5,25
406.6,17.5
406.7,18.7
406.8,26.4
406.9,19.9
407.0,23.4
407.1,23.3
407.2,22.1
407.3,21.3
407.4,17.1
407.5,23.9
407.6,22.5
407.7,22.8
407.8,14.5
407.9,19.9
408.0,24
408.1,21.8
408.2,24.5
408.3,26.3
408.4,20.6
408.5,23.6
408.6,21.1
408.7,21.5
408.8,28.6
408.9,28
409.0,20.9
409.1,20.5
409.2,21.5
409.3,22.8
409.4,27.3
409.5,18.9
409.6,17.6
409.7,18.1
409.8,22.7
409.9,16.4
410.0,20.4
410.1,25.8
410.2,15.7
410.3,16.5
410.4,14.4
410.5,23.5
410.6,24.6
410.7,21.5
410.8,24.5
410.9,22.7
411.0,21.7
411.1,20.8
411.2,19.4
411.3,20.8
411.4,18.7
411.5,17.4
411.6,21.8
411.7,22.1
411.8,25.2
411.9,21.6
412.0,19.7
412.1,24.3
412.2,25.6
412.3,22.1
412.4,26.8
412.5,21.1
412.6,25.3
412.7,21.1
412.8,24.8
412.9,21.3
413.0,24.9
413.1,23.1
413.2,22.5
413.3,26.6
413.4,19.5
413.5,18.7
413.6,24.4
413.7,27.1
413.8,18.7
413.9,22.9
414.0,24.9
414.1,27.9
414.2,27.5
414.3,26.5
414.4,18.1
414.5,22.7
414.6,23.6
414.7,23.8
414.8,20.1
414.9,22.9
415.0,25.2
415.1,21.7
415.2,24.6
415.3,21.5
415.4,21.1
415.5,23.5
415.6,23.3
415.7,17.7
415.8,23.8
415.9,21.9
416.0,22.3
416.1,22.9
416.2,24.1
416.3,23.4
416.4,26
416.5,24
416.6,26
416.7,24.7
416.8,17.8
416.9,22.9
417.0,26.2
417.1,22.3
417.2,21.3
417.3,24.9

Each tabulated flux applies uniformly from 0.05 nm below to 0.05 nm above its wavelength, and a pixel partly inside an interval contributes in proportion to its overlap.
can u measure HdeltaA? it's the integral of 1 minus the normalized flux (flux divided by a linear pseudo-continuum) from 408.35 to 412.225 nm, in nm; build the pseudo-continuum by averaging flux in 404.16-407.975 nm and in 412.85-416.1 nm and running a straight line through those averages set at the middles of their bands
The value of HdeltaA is 0.11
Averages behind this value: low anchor 21.3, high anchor 22.9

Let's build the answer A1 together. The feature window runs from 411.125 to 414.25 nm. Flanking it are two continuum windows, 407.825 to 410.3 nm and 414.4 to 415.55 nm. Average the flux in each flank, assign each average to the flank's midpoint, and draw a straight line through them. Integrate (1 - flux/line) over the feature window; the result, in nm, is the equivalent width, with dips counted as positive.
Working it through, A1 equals -0.07 nm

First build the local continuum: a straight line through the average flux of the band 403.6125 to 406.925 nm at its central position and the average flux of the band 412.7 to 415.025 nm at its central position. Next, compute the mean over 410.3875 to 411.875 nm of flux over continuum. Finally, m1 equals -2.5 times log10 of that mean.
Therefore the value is 0.07 mag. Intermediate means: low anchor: 21.7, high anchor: 23.3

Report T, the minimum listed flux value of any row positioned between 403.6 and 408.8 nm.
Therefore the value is 14.4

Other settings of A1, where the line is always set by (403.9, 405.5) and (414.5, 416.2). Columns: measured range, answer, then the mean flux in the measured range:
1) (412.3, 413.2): -0.042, 23.4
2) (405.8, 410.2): 0.094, 21.5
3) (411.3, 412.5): 0.006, 22.2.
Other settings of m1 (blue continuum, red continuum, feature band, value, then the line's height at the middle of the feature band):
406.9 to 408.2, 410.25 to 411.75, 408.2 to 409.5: -0.11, 21.2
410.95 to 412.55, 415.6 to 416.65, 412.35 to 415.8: -0.03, 22.6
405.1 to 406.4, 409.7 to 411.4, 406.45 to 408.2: -0.04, 20.7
